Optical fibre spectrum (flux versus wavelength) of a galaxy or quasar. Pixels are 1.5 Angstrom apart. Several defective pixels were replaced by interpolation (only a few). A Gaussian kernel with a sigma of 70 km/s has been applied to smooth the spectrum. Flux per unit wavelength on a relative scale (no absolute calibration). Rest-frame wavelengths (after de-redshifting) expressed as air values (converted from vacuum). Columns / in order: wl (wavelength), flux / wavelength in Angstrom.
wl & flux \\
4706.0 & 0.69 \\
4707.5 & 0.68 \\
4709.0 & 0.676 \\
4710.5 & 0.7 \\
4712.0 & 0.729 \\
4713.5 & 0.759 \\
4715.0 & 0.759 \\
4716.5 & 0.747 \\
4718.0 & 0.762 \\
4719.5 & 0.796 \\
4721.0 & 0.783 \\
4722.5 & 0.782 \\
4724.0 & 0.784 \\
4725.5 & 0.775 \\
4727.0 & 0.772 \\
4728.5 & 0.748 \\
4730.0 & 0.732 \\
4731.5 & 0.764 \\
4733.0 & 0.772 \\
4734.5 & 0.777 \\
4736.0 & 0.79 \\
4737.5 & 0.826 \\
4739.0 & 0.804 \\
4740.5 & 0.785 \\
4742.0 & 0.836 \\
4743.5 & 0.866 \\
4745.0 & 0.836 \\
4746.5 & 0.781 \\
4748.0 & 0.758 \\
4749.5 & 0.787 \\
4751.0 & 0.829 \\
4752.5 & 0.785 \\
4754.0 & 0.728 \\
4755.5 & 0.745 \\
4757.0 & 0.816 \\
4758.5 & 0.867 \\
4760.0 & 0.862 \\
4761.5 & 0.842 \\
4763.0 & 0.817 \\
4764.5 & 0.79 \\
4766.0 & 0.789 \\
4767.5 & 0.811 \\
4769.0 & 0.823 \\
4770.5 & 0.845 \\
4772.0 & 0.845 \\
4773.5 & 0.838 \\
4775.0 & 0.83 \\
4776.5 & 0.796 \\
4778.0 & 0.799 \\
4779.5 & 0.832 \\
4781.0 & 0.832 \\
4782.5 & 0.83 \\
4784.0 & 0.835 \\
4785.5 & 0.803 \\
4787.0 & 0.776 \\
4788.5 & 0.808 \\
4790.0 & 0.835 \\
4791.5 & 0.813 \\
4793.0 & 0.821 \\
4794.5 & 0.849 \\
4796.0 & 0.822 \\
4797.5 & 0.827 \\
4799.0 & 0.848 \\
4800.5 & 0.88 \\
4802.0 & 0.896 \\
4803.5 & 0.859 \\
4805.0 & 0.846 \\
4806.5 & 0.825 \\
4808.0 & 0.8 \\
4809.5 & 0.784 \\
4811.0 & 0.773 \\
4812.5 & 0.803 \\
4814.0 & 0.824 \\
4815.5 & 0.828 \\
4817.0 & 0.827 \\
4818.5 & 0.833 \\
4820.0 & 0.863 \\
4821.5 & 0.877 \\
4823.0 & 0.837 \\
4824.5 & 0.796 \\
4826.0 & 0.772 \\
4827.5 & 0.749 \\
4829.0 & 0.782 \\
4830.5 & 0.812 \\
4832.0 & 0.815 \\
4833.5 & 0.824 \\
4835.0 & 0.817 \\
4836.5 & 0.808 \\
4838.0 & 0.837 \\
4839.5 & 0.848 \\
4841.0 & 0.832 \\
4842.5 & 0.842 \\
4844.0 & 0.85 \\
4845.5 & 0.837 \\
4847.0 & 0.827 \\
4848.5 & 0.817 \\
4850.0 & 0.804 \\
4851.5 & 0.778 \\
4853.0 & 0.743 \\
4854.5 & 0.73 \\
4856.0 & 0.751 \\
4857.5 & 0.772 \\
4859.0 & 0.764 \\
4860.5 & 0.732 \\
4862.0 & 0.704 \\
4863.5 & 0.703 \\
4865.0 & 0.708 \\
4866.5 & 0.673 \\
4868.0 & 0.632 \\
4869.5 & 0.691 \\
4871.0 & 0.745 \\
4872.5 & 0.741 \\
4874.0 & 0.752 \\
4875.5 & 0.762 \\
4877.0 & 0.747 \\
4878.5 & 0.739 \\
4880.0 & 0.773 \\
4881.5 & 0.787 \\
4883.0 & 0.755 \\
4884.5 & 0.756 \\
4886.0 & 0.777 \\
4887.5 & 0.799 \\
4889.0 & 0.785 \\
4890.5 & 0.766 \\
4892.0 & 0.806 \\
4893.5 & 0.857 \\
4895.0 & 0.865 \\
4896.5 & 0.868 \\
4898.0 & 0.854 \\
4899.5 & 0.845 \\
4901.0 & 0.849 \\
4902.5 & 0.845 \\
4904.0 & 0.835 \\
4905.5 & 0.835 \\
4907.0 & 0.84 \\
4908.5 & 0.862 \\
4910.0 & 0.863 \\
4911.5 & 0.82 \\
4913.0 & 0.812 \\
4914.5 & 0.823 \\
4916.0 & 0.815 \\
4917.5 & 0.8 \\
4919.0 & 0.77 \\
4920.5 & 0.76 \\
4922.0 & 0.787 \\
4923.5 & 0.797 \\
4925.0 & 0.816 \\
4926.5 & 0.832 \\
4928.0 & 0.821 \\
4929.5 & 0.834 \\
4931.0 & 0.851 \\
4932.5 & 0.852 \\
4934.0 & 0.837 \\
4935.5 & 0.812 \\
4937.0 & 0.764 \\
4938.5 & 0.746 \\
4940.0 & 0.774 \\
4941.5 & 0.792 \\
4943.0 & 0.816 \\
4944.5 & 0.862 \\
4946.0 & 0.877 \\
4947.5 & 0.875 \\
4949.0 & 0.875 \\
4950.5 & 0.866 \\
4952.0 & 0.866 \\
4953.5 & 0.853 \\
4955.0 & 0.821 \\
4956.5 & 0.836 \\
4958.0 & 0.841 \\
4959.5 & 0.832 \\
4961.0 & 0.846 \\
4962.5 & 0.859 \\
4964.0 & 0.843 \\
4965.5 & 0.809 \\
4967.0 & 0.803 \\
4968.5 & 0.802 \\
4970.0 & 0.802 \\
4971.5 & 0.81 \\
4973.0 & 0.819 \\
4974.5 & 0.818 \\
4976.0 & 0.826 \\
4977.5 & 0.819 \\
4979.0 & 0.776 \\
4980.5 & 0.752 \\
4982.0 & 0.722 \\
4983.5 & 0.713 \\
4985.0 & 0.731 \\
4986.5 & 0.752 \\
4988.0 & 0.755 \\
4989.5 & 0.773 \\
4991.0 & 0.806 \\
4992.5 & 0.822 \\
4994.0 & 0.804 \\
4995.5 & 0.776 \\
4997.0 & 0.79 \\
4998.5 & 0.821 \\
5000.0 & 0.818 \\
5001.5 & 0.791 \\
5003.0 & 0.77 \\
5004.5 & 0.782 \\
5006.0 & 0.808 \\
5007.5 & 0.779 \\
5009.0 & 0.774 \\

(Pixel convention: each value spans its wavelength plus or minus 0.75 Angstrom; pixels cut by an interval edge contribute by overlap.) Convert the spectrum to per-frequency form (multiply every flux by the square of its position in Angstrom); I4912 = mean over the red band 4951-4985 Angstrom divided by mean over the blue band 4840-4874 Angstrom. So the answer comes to 1.12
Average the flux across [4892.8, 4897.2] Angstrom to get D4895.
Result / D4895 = 0.863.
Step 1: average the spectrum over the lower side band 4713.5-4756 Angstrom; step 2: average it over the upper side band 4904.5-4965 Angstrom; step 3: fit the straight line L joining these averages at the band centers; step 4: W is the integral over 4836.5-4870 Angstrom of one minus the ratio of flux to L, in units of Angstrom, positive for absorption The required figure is 1.7 Angstrom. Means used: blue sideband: 0.782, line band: 0.769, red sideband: 0.827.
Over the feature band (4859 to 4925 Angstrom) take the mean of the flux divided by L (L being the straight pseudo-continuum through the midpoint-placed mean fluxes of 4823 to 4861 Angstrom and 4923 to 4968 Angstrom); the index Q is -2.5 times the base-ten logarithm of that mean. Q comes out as 0.04 mag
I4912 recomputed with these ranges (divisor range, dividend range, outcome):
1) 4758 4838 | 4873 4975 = 1.05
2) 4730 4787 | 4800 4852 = 1.05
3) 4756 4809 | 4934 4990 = 1.05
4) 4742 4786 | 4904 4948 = 1.07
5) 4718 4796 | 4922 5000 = 1.10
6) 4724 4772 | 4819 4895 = 1.02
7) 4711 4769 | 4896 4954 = 1.13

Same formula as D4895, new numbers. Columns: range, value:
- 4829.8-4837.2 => 0.815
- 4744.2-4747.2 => 0.81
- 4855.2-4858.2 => 0.761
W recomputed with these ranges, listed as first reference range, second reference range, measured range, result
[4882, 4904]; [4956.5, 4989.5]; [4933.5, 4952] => -0.5 Angstrom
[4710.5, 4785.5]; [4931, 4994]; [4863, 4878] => 1.7 Angstrom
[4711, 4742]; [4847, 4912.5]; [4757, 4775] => -1.3 Angstrom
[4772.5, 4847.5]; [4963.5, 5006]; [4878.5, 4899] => 0.2 Angstrom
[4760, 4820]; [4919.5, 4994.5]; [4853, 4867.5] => 1.7 Angstrom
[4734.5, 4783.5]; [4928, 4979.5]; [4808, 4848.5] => 0.0 Angstrom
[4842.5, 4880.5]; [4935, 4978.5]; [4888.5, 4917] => -1.8 Angstrom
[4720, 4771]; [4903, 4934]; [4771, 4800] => -0.8 Angstrom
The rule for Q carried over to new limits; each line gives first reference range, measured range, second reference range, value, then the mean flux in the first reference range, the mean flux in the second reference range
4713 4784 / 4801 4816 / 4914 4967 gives -0.02 mag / 0.799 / 0.824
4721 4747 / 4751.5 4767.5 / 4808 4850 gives -0.01 mag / 0.79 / 0.818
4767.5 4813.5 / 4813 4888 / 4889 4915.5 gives 0.07 mag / 0.826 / 0.836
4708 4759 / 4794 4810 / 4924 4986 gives -0.07 mag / 0.777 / 0.817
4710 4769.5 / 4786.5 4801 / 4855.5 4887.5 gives -0.08 mag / 0.788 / 0.738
